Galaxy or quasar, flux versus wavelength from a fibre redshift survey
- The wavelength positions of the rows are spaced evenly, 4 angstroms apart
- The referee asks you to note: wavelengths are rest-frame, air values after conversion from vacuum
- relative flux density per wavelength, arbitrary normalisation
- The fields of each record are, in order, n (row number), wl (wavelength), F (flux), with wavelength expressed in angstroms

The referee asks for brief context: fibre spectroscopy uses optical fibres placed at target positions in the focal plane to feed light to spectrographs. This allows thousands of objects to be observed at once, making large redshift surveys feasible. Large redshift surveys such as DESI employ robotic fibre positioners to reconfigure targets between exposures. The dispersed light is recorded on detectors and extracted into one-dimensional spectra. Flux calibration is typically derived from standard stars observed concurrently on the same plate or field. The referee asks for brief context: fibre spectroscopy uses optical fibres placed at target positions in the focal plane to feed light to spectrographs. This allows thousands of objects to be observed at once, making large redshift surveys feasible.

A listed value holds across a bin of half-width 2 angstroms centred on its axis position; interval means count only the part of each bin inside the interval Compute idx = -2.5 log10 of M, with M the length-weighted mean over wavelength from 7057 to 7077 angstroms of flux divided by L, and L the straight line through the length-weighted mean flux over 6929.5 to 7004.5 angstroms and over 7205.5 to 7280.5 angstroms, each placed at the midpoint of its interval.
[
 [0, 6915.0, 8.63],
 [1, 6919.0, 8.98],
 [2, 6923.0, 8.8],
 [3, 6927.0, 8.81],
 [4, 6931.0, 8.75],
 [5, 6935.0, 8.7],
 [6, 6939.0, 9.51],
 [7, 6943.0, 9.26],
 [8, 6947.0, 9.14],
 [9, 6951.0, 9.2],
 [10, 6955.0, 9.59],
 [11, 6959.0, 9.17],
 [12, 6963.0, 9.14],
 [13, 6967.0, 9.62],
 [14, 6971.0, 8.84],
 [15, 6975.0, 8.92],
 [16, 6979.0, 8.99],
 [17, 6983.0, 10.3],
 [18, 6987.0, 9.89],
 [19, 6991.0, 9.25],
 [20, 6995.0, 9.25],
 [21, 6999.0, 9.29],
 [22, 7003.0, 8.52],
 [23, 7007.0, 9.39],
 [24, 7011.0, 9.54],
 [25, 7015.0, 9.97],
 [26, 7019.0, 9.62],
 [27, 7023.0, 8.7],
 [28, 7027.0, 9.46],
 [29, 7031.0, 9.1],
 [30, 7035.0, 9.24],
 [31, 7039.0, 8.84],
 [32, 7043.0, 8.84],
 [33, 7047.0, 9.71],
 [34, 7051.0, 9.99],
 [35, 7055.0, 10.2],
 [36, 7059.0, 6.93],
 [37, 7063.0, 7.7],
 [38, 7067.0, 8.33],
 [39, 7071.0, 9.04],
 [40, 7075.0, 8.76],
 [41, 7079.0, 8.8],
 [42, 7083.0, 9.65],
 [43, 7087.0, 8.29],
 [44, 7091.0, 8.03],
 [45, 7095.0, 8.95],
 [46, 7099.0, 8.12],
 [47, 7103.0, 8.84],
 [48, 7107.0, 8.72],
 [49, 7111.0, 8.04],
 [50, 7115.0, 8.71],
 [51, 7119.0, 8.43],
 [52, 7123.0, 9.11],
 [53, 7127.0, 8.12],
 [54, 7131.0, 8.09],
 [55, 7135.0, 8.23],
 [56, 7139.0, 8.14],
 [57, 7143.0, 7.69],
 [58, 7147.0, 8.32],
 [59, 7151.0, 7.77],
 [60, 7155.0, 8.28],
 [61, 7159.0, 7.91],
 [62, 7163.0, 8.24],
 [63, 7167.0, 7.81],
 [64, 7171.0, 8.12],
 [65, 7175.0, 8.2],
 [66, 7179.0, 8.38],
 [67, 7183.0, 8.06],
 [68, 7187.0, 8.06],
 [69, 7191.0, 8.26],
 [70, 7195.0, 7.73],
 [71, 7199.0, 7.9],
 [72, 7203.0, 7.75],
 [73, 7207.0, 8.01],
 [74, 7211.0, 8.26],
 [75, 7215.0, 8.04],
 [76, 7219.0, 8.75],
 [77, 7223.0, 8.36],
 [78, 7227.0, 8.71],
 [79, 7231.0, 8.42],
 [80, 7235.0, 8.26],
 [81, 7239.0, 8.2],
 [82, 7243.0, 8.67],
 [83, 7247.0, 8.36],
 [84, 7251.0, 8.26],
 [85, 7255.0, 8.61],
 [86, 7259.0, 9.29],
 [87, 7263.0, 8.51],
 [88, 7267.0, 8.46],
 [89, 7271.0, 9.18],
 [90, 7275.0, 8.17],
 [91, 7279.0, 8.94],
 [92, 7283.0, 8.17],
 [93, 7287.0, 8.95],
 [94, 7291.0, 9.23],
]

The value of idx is 0.10 mag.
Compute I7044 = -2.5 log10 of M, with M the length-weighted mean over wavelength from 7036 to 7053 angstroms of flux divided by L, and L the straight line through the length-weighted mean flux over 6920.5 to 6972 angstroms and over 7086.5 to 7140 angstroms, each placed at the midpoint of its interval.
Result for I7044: -0.08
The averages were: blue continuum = 9.12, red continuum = 8.42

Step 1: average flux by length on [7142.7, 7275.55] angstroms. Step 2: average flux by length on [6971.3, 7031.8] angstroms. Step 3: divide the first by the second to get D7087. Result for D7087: 0.89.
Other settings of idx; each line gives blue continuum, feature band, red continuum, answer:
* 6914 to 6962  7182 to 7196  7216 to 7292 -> 0.08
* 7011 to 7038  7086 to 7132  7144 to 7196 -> 0.02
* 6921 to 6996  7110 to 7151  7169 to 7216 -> 0.01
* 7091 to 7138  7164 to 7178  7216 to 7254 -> 0.05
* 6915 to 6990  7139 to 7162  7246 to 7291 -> 0.11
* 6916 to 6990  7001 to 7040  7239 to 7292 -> -0.02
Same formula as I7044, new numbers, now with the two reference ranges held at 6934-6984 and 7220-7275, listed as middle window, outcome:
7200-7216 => 0.08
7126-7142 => 0.09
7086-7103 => 0.06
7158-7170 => 0.10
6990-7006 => 0.01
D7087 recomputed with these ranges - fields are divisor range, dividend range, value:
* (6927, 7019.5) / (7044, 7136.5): 0.93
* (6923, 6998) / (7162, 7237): 0.89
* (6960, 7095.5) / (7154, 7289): 0.92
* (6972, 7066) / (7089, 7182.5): 0.90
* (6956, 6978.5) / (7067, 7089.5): 0.97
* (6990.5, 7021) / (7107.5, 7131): 0.90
